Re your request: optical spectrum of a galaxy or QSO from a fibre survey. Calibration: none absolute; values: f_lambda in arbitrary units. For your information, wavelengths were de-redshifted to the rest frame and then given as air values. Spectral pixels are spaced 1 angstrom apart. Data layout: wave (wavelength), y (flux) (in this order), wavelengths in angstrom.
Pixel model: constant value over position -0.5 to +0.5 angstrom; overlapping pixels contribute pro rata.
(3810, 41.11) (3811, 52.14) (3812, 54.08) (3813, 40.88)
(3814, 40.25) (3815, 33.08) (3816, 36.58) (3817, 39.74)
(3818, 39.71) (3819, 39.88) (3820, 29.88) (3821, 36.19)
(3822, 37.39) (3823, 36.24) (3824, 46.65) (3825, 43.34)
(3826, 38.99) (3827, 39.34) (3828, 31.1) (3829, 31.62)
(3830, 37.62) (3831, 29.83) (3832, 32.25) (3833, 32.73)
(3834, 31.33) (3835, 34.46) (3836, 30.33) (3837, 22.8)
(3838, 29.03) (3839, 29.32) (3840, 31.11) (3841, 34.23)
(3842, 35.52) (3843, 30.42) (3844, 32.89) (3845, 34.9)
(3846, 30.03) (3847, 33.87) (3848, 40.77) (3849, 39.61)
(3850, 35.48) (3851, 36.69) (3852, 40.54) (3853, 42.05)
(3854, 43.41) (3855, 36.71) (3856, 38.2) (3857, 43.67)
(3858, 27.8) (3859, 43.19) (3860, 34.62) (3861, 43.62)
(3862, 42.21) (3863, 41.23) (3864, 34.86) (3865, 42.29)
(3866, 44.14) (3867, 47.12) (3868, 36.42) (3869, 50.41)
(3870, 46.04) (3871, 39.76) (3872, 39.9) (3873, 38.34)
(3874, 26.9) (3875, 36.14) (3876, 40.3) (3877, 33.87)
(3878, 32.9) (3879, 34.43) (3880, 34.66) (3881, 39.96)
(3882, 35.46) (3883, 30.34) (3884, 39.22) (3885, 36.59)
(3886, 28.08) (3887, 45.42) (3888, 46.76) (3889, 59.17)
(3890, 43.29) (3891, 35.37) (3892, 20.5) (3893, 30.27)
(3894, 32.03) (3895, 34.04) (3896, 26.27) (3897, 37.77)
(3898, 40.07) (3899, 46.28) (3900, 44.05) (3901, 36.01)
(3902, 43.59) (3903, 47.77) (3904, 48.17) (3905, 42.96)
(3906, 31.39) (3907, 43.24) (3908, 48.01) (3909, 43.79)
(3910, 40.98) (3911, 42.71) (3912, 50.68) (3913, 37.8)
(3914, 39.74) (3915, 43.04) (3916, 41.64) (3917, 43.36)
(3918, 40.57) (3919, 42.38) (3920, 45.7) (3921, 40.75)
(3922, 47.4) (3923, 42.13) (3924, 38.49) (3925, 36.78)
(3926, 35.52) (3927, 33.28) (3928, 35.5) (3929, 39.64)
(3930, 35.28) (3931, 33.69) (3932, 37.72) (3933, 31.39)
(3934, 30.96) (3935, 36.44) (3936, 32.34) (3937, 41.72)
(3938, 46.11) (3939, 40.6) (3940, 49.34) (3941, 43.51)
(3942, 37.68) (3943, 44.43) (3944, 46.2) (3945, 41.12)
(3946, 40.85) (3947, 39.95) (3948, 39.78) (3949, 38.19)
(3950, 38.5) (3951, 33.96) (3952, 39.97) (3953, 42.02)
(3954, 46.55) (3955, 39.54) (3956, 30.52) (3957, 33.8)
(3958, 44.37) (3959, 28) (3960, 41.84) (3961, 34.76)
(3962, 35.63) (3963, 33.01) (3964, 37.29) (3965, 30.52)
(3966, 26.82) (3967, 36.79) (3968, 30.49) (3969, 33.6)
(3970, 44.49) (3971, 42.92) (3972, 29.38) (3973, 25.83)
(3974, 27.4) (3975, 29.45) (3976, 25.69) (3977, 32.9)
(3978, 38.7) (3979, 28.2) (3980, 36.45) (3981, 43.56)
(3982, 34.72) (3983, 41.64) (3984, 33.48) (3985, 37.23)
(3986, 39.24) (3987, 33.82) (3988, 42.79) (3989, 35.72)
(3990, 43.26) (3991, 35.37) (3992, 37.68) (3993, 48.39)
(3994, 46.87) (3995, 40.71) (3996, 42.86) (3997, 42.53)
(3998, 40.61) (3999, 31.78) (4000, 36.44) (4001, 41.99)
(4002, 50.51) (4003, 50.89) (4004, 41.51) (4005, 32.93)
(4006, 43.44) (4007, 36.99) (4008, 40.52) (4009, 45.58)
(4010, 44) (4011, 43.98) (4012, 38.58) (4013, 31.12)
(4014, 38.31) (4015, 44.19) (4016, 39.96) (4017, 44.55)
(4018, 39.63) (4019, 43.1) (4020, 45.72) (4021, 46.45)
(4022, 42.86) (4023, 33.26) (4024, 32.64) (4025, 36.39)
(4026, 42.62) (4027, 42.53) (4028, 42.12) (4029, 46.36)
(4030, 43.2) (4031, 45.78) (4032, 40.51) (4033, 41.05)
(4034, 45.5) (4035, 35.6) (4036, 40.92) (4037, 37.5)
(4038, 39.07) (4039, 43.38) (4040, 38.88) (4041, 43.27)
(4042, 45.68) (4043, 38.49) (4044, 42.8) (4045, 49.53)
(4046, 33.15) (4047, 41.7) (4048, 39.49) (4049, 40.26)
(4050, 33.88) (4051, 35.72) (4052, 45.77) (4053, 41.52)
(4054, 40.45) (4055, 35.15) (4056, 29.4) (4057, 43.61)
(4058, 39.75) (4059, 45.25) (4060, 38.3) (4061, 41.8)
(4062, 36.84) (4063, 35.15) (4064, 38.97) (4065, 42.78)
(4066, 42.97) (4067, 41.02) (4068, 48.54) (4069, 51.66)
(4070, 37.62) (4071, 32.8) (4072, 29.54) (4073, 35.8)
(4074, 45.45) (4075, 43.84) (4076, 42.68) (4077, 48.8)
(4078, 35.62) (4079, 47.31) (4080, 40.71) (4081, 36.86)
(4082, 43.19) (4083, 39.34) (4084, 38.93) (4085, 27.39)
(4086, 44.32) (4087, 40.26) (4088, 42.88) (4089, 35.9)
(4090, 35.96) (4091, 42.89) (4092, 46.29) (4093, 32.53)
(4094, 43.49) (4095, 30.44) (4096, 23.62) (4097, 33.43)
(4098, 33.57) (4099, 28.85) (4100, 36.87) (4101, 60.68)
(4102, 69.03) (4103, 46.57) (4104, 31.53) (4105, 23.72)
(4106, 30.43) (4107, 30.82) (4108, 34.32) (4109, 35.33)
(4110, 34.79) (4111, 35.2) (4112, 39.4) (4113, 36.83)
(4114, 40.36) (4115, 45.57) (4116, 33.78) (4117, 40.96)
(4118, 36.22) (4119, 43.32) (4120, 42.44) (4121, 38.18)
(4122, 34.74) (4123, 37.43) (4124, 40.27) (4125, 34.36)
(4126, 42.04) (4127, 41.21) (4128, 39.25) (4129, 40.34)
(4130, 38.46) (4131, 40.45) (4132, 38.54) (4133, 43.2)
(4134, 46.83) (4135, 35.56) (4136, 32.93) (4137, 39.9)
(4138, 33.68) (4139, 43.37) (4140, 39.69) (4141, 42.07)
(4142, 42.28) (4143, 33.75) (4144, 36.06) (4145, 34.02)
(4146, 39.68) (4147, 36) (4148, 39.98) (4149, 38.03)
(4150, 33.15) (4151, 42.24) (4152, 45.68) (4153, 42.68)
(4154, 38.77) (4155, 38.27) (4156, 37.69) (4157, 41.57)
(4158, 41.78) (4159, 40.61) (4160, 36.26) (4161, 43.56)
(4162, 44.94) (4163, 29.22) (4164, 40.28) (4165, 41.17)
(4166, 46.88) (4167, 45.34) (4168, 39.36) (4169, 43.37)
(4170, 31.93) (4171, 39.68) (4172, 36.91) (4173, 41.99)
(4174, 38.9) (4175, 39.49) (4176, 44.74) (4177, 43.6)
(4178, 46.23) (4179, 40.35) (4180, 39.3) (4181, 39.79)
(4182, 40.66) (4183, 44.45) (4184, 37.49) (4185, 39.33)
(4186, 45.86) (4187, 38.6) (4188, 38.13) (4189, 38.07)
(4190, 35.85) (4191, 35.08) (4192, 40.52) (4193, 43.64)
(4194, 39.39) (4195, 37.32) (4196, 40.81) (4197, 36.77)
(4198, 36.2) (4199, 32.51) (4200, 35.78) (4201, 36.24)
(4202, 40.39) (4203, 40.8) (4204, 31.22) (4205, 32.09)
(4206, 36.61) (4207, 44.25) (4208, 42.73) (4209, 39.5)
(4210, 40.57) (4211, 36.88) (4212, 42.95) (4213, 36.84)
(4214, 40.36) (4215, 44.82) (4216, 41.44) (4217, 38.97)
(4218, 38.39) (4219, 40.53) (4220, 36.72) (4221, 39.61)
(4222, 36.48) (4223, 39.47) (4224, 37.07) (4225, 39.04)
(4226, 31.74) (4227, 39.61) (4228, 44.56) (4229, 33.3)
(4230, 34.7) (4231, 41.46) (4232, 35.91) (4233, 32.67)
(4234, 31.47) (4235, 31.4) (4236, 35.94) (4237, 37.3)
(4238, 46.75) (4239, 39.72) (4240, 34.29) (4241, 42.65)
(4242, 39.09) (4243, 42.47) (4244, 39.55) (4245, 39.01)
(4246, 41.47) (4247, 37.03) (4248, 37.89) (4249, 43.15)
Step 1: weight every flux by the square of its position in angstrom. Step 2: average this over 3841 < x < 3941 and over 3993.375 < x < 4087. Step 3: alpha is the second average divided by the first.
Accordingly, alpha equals 1.1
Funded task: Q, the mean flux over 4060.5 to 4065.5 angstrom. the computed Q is 39.1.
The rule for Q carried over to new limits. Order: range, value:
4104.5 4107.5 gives 28.3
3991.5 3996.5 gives 43.3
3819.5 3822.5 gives 34.5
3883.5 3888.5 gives 39.2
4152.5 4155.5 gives 39.9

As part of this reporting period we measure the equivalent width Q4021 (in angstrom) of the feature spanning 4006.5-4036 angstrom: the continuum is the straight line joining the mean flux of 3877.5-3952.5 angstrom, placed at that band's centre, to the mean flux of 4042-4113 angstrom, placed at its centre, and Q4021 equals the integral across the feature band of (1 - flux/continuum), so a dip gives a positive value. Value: -1.4 angstrom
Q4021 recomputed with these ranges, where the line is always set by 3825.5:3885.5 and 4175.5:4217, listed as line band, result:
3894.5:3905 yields -1.06 angstrom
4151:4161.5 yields -0.45 angstrom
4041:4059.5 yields -0.98 angstrom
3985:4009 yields -1.97 angstrom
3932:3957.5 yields -1.50 angstrom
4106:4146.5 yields 0.51 angstrom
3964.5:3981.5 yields 1.96 angstrom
